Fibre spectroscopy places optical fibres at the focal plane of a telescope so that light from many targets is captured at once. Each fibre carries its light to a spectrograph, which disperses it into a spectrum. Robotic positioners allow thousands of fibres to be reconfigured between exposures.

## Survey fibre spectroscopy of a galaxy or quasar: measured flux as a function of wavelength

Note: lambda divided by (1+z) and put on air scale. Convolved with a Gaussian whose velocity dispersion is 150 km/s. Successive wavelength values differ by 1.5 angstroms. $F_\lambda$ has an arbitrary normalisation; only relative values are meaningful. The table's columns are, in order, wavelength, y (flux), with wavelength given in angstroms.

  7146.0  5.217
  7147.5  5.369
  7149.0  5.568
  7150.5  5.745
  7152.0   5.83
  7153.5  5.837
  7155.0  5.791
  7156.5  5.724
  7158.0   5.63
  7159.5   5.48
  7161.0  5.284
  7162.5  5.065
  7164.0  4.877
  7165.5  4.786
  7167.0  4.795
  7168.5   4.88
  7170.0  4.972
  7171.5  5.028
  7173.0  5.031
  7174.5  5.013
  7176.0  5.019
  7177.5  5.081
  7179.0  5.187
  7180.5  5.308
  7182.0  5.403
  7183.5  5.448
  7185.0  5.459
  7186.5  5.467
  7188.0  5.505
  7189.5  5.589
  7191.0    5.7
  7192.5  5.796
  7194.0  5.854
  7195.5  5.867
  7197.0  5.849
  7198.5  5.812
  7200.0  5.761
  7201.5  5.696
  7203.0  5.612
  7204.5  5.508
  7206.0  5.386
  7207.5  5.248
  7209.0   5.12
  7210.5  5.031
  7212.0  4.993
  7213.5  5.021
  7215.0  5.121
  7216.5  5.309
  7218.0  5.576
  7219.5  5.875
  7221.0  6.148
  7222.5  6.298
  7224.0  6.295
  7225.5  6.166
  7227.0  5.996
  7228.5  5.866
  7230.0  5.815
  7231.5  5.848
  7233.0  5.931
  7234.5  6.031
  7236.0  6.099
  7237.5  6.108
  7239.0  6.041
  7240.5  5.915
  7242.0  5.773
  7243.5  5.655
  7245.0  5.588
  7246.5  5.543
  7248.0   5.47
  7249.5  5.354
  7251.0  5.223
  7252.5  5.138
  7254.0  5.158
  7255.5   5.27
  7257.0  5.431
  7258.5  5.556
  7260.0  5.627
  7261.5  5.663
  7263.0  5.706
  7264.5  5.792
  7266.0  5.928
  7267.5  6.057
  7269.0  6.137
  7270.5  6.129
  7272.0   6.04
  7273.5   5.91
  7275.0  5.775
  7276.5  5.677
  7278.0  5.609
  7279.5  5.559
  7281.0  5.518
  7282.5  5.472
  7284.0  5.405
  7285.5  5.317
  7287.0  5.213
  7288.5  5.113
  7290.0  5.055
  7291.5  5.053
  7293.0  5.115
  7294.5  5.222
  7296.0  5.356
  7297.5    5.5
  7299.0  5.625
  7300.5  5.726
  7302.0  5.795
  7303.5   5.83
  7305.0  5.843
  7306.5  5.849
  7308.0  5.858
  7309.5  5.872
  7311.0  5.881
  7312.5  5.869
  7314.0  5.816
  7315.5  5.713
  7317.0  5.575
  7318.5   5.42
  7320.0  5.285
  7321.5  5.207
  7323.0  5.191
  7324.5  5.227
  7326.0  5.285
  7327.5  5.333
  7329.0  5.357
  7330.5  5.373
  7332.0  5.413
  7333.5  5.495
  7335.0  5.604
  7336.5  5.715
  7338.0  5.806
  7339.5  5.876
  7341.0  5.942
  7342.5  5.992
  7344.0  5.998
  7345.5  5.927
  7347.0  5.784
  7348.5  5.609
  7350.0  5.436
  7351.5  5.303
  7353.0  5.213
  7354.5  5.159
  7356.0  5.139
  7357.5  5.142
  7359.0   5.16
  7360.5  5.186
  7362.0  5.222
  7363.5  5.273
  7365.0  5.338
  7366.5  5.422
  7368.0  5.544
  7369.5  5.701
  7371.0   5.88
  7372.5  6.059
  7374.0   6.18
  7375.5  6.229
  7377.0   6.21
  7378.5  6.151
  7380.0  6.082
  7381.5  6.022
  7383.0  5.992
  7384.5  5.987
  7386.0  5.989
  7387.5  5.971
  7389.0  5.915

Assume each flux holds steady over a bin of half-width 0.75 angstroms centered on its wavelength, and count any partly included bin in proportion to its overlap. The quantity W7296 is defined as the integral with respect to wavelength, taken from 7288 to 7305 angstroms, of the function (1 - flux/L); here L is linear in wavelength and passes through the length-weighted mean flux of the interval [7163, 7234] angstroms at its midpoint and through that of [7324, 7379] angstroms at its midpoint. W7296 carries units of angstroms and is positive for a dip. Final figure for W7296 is 0.4 angstroms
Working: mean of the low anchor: 5.48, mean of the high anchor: 5.59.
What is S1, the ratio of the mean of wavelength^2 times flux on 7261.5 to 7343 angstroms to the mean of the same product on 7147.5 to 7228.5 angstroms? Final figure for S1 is 1.06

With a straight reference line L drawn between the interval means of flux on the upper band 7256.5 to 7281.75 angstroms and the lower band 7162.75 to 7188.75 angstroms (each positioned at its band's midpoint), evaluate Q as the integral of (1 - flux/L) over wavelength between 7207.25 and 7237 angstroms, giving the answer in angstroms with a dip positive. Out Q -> -1.3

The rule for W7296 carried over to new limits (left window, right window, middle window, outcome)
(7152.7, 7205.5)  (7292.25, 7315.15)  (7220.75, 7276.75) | -2.37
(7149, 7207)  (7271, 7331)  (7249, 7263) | 0.23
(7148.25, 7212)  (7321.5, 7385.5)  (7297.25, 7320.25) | -0.71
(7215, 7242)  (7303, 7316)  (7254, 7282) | 0.77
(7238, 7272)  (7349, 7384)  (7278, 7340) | 1.42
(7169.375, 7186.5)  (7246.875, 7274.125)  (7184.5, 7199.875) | -1.25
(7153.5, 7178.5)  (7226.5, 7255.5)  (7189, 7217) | -0.30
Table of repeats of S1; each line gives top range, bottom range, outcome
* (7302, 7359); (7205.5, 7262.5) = 1.02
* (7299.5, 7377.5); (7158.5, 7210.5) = 1.09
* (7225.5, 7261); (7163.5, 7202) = 1.08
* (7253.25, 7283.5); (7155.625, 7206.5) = 1.09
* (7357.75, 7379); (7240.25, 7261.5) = 1.07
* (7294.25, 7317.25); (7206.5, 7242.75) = 1.02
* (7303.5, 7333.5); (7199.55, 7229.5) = 1.02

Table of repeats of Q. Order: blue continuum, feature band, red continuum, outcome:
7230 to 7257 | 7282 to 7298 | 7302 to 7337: 1.0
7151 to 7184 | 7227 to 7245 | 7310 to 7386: -1.7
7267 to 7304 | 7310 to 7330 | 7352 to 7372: 0.0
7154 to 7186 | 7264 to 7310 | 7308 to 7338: -1.5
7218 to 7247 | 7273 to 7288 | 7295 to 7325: 0.6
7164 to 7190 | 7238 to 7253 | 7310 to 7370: -0.8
